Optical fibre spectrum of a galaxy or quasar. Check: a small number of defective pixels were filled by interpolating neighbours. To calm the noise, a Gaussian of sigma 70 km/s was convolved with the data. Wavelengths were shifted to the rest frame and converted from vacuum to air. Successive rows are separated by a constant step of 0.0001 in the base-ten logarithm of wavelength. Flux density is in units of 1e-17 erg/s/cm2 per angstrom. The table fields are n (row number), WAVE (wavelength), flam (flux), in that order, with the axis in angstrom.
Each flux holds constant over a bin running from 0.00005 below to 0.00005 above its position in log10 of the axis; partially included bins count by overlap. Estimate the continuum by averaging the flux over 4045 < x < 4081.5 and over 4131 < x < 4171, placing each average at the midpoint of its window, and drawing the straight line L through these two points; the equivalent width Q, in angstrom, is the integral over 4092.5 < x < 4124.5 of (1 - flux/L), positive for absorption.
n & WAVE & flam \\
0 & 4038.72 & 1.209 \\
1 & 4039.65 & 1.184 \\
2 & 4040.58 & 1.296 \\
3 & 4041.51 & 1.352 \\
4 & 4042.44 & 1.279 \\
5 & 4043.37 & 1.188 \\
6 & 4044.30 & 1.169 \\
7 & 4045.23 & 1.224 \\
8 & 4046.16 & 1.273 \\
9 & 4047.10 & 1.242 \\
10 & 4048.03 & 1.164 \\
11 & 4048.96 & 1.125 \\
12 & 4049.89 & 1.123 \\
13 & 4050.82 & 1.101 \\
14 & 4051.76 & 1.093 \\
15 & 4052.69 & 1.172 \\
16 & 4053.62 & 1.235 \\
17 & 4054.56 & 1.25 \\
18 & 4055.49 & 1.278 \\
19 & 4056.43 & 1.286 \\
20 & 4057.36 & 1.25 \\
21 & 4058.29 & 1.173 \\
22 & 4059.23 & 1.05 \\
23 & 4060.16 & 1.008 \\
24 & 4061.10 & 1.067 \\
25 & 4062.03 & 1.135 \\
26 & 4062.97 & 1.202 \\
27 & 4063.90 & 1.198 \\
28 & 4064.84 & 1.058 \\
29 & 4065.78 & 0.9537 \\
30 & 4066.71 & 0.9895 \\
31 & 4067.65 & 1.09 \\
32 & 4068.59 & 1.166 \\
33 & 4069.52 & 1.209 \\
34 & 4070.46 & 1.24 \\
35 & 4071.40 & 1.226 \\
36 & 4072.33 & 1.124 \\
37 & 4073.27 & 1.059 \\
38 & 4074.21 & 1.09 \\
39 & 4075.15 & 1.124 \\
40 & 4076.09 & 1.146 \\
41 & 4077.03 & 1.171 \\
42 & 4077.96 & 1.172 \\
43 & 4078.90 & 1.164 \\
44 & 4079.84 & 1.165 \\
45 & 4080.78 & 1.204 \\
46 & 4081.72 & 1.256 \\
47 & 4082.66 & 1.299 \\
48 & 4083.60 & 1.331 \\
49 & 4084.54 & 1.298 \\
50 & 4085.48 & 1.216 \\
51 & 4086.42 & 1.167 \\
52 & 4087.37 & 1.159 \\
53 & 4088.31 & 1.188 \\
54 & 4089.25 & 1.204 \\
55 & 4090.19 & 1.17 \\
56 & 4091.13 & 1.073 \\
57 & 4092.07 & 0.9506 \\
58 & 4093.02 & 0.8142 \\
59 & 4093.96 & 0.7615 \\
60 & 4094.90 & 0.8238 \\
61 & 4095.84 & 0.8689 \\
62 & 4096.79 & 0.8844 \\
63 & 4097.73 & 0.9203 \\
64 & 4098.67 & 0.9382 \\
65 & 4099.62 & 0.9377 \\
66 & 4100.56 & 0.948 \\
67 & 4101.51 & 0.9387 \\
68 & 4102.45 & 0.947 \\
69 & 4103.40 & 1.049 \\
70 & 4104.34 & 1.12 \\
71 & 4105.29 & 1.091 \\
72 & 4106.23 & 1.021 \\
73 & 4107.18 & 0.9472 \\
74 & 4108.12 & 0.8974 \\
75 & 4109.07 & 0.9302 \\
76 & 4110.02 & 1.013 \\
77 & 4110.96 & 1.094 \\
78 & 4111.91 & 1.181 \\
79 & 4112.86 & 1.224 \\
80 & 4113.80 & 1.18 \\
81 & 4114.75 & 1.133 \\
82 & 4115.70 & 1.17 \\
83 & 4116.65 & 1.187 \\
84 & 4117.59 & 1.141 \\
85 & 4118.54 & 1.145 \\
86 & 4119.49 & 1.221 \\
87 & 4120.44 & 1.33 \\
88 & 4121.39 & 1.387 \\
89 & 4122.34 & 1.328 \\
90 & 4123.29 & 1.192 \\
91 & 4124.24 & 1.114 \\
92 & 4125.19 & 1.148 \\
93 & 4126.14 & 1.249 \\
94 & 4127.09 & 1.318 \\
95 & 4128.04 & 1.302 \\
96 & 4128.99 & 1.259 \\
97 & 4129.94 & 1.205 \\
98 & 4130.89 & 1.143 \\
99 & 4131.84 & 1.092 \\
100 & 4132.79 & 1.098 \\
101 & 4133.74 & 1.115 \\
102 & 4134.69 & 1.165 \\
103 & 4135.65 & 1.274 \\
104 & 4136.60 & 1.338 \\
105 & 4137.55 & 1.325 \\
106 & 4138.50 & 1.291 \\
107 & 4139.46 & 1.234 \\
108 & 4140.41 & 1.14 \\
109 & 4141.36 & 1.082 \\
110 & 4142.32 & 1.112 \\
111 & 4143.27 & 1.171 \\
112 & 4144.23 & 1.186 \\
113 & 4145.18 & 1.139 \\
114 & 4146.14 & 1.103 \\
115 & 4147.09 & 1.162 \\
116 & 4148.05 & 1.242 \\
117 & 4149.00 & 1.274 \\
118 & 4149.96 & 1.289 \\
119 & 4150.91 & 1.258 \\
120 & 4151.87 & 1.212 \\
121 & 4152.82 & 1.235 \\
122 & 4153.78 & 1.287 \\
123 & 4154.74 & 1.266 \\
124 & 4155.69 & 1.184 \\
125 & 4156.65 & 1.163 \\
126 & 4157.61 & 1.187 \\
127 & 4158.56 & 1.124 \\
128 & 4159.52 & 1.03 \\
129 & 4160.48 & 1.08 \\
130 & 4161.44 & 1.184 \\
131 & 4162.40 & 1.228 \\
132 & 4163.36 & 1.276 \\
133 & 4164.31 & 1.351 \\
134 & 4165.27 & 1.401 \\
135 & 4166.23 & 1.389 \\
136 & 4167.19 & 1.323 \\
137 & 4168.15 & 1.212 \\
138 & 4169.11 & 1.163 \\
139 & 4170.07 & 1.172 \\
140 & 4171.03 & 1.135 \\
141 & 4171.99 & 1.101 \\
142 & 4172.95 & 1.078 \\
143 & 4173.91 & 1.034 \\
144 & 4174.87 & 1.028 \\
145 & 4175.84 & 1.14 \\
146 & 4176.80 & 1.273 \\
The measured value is 3.4 angstrom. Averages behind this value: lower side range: 1.15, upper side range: 1.21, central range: 1.05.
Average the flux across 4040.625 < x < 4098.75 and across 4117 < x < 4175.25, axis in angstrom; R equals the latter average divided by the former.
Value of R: 1.06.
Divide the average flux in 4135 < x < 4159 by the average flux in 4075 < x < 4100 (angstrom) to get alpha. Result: 1.1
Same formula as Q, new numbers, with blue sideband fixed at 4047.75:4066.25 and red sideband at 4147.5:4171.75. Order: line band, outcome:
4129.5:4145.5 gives 0.33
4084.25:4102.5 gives 2.56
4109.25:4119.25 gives 0.40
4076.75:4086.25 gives -0.50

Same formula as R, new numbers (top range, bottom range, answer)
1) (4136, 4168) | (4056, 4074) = 1.08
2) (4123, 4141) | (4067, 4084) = 1.03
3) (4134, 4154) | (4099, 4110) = 1.23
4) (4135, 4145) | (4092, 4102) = 1.37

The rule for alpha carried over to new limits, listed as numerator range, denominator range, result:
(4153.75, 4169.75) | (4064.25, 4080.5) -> 1.09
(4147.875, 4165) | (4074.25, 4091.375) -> 1.02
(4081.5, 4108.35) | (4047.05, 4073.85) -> 0.91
